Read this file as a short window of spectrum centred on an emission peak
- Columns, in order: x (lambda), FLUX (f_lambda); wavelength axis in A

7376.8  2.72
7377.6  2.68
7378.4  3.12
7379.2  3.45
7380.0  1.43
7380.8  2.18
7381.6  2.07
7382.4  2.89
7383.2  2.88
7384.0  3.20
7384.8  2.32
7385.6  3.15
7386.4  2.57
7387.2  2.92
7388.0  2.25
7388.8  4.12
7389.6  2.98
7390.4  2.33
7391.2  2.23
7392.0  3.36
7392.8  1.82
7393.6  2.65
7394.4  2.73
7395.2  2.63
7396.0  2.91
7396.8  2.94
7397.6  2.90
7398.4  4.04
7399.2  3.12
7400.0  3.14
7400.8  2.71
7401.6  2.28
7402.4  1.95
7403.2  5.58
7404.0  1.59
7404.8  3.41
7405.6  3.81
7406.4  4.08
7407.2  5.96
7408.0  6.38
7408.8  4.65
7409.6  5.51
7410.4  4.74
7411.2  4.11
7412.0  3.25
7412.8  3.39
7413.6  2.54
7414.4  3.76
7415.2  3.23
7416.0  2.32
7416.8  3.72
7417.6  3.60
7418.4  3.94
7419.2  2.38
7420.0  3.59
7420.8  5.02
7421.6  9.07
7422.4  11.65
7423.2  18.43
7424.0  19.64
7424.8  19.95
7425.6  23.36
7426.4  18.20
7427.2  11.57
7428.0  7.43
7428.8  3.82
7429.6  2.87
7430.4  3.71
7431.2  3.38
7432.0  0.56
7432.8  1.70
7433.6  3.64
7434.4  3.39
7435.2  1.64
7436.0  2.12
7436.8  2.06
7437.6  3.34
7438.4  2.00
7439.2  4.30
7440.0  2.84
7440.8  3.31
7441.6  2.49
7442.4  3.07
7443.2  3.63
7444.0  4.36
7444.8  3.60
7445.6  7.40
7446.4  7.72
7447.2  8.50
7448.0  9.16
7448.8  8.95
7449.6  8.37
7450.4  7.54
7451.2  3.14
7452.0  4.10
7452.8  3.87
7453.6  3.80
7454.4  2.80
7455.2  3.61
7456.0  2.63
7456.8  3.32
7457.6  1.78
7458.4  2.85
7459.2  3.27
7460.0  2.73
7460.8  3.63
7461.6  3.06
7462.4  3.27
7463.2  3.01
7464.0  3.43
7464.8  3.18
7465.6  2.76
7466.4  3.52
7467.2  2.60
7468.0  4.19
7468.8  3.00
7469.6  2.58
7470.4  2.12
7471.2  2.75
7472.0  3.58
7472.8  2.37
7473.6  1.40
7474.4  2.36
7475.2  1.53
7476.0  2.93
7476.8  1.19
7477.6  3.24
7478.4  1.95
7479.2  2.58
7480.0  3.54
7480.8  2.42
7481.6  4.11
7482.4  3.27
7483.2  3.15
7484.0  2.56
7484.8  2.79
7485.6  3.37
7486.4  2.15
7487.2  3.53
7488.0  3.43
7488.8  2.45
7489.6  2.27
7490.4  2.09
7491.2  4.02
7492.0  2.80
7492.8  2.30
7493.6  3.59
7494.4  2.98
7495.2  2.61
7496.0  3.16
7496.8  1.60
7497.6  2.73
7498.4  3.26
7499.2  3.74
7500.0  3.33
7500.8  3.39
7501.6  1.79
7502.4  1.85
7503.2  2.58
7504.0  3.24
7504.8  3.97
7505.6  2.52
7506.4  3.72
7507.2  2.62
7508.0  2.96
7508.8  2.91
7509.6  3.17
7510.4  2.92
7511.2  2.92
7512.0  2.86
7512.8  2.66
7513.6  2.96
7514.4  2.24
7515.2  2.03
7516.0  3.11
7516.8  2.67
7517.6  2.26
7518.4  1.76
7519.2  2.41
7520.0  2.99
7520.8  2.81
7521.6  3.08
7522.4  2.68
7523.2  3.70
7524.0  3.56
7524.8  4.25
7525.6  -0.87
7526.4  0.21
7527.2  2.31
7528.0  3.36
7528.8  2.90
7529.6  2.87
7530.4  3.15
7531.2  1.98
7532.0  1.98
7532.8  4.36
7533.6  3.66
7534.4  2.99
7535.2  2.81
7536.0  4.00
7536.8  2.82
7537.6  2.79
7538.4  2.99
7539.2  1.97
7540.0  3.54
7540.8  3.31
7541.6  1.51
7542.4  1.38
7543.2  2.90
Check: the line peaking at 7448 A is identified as [N II] 6583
